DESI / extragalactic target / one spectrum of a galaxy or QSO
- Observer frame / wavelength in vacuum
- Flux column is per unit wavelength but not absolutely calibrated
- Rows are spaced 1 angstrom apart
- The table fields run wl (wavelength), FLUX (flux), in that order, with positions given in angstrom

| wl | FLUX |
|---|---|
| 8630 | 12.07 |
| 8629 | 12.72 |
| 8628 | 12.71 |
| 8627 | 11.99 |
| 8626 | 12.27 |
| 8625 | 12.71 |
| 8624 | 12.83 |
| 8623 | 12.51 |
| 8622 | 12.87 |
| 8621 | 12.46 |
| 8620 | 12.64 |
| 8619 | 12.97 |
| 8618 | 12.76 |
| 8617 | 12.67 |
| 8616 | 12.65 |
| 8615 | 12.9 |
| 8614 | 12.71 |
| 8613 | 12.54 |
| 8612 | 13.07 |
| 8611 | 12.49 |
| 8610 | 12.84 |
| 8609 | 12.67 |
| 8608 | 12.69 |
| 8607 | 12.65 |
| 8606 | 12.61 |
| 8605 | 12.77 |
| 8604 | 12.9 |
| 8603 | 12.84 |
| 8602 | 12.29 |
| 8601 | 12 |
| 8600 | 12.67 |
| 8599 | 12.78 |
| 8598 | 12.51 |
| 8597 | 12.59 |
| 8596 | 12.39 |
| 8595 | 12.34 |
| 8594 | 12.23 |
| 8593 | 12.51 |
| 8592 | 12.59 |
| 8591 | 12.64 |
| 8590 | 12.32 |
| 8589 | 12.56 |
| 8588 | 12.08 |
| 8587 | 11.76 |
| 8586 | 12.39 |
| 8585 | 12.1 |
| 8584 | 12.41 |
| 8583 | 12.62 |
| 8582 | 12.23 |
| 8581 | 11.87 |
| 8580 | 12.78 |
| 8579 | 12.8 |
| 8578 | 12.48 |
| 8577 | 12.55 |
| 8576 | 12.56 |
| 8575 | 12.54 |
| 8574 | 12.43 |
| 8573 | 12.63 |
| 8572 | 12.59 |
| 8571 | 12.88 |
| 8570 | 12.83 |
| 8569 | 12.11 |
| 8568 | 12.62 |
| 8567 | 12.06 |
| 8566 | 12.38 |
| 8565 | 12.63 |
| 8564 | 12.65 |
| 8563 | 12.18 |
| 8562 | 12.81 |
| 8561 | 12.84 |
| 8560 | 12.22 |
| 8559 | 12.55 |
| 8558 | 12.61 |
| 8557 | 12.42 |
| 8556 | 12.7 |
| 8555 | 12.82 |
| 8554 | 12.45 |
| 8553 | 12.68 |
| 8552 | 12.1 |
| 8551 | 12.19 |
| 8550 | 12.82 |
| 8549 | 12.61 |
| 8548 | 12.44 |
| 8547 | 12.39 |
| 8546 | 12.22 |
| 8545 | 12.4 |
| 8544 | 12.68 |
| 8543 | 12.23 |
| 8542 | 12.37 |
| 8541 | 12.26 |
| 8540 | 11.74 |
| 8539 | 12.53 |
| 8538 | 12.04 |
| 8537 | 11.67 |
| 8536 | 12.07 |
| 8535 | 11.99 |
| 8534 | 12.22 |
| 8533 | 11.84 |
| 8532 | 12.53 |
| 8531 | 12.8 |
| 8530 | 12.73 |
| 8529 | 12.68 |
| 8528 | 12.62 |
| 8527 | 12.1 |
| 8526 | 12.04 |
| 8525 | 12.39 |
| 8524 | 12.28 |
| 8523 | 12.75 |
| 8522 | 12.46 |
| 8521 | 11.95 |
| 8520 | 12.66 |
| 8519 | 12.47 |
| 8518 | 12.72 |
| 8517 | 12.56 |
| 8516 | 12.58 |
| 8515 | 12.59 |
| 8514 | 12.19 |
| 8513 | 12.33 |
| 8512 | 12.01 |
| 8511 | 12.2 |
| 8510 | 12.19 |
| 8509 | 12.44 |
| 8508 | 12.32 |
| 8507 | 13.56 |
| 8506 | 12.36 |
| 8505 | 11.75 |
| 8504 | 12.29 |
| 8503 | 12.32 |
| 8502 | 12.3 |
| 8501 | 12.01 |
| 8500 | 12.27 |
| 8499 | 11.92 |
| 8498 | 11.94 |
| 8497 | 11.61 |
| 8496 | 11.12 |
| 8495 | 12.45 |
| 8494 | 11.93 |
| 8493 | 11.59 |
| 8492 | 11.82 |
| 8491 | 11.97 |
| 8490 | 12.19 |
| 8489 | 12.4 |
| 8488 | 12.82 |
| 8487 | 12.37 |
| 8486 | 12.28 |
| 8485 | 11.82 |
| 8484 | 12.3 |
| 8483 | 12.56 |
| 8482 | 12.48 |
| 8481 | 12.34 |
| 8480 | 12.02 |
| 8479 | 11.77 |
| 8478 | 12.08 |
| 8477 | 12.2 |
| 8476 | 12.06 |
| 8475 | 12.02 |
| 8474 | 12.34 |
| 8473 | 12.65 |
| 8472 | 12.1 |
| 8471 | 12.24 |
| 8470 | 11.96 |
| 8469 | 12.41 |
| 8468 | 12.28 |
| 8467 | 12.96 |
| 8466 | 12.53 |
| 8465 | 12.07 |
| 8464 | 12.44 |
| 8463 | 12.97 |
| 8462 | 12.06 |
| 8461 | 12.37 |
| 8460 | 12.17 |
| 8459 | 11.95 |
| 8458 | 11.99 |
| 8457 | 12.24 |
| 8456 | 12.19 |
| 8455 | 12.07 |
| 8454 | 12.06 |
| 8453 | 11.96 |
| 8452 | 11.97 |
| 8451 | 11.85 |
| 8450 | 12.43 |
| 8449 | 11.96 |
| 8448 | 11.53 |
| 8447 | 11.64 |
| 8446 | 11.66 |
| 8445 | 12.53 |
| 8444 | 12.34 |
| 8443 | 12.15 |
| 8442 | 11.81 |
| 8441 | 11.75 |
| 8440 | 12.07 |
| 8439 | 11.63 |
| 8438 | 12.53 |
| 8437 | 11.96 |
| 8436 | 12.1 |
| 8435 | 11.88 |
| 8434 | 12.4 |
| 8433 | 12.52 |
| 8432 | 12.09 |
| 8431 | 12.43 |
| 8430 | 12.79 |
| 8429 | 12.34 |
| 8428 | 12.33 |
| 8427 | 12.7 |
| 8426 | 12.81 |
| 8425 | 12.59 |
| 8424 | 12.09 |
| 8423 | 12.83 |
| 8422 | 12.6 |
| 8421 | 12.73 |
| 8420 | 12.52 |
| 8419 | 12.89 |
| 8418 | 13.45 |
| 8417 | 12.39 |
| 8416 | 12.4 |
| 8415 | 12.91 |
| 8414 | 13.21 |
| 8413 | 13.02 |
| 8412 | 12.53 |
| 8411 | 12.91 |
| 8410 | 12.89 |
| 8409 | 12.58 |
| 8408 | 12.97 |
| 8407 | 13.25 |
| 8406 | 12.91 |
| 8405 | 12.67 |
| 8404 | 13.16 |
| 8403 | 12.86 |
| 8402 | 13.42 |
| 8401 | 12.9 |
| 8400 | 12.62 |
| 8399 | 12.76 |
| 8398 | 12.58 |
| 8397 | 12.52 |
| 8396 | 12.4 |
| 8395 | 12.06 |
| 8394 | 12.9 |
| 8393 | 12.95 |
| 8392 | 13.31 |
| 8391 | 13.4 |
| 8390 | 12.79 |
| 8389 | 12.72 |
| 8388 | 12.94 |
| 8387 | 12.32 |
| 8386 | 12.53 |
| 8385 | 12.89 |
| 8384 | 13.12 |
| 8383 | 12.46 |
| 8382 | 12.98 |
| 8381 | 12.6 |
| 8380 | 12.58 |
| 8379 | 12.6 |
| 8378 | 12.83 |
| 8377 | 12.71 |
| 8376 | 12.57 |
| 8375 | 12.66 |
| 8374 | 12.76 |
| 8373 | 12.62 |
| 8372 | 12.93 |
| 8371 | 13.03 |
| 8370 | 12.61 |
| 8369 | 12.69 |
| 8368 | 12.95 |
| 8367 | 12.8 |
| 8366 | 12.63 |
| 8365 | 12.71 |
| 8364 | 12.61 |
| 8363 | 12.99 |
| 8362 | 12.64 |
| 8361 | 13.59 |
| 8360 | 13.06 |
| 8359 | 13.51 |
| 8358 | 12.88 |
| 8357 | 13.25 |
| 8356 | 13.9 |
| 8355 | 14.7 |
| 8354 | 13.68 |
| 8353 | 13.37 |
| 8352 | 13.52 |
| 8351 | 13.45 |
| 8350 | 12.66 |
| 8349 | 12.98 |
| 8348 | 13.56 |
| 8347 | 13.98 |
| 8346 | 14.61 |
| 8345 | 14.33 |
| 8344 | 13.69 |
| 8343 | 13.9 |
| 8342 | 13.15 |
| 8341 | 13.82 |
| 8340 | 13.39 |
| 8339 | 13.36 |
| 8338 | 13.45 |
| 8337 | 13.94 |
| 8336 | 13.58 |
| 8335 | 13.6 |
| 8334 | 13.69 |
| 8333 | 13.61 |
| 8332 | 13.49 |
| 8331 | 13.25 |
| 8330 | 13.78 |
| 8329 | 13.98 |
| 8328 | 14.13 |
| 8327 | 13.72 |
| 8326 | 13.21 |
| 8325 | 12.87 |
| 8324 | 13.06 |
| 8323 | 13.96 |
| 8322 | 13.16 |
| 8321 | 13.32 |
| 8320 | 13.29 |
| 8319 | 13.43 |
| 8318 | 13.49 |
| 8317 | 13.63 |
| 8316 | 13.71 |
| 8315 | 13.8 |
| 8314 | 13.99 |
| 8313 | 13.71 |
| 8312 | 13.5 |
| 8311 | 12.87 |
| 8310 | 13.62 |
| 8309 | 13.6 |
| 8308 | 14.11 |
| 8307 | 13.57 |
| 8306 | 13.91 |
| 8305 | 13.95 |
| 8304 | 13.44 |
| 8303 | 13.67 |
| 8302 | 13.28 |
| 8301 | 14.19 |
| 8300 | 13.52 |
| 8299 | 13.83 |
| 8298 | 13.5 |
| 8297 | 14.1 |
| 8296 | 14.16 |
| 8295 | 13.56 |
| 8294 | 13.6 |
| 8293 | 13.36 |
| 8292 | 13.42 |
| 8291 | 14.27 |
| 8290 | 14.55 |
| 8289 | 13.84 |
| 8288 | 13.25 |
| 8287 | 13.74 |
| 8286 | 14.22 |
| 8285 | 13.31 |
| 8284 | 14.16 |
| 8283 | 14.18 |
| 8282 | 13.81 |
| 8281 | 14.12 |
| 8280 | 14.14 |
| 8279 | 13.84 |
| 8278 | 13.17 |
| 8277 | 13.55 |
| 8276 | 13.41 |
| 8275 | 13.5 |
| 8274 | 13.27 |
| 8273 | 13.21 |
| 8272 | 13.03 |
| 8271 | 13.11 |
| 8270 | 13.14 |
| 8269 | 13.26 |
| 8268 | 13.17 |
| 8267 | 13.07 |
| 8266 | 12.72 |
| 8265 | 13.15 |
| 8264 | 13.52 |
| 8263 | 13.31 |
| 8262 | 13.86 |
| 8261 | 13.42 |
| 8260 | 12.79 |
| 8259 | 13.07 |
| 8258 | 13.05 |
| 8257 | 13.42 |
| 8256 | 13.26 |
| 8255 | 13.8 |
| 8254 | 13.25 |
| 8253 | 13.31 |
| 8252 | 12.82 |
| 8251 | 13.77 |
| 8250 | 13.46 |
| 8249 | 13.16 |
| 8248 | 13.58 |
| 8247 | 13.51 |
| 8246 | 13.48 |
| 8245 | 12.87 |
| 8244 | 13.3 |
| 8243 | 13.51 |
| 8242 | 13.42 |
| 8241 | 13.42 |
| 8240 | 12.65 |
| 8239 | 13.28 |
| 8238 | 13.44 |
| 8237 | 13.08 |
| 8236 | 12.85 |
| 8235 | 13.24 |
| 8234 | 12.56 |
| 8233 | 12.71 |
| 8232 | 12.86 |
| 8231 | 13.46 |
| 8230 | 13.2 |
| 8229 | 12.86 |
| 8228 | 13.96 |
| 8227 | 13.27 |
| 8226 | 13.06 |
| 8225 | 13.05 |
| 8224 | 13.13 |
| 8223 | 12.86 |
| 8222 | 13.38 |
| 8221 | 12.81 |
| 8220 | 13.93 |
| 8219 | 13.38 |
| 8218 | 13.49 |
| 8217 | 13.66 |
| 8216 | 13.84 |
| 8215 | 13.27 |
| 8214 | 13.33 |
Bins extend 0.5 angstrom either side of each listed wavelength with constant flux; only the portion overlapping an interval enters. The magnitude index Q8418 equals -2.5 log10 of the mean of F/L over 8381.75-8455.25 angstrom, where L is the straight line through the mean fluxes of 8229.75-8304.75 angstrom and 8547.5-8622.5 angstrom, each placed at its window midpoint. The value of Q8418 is 0.04 mag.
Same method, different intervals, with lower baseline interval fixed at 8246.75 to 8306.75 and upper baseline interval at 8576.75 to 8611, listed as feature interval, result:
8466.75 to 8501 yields 0.06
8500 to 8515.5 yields 0.04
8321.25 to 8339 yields -0.02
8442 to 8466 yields 0.07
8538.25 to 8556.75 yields 0.02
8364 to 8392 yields 0.04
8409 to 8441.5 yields 0.05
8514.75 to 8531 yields 0.02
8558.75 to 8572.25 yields 0.00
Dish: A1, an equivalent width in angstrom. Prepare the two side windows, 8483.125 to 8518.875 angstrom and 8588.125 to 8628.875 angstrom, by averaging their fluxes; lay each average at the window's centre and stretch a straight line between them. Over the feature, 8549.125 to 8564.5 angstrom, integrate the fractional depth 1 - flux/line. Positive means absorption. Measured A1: -0.1 angstrom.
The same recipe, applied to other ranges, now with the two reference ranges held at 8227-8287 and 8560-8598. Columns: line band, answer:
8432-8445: 0.7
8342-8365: -0.7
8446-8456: 0.7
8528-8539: 0.3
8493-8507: 0.7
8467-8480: 0.6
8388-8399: 0.2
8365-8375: 0.2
